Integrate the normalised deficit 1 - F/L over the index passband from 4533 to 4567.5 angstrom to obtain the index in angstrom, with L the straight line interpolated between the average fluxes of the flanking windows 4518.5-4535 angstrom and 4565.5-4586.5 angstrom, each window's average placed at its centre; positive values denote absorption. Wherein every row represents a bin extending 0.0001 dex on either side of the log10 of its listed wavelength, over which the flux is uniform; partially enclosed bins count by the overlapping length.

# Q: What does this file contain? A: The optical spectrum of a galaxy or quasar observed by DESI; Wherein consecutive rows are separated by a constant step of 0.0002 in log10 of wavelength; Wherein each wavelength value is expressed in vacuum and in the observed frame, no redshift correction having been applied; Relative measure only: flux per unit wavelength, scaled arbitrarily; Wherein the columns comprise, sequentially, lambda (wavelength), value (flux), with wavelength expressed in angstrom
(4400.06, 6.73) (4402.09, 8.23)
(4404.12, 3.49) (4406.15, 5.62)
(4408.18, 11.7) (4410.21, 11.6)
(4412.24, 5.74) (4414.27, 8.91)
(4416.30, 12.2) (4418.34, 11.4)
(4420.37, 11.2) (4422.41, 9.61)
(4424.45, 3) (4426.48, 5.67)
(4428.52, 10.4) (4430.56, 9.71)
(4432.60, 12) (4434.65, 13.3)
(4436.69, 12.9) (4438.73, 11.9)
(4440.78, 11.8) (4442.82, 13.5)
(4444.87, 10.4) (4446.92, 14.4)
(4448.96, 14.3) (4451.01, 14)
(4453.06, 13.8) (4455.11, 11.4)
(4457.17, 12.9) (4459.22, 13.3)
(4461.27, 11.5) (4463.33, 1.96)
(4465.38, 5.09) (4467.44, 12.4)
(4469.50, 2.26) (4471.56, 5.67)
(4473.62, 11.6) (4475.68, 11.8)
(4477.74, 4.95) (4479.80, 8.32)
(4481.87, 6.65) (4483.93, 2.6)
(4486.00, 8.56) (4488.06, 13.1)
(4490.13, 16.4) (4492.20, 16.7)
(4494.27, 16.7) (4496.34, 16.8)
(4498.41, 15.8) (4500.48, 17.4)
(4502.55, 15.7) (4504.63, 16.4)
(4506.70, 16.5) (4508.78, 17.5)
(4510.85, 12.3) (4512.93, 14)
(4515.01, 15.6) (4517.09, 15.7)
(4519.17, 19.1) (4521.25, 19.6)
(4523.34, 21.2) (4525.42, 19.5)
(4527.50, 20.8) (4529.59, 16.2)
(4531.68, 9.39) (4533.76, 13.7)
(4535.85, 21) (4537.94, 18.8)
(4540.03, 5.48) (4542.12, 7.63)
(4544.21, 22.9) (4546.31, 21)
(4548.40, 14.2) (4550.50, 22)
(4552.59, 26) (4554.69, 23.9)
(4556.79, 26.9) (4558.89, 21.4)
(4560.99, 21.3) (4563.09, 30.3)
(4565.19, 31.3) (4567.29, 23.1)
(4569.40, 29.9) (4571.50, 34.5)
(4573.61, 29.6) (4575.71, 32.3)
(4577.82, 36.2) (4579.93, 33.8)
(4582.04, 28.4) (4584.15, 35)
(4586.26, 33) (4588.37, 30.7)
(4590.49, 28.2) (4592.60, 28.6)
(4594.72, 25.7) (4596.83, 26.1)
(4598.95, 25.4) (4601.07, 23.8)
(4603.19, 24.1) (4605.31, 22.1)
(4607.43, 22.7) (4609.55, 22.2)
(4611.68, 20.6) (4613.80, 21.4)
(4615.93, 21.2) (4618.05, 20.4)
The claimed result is 5.4 angstrom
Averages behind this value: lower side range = 17.4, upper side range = 31.5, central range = 20.6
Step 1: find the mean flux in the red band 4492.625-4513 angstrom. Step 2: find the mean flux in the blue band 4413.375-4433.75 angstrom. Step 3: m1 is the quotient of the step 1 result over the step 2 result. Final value 1.7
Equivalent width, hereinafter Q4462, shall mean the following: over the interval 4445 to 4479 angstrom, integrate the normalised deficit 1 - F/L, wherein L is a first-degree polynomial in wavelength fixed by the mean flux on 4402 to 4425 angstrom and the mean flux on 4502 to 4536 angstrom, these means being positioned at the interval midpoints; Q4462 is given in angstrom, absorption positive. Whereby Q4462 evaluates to 5.7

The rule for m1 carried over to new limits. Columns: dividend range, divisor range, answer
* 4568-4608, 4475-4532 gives 1.99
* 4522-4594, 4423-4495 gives 2.32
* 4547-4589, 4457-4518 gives 2.37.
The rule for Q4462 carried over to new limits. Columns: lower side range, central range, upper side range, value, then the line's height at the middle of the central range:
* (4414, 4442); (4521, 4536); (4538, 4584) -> 2.77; 21.4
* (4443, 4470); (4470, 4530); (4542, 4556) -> 6.11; 15.4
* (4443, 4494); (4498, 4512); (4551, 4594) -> 0.76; 16.9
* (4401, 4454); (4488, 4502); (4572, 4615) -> 0.85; 17.4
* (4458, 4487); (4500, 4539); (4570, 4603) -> -0.57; 16.8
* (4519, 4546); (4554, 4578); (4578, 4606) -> -5.00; 23.2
